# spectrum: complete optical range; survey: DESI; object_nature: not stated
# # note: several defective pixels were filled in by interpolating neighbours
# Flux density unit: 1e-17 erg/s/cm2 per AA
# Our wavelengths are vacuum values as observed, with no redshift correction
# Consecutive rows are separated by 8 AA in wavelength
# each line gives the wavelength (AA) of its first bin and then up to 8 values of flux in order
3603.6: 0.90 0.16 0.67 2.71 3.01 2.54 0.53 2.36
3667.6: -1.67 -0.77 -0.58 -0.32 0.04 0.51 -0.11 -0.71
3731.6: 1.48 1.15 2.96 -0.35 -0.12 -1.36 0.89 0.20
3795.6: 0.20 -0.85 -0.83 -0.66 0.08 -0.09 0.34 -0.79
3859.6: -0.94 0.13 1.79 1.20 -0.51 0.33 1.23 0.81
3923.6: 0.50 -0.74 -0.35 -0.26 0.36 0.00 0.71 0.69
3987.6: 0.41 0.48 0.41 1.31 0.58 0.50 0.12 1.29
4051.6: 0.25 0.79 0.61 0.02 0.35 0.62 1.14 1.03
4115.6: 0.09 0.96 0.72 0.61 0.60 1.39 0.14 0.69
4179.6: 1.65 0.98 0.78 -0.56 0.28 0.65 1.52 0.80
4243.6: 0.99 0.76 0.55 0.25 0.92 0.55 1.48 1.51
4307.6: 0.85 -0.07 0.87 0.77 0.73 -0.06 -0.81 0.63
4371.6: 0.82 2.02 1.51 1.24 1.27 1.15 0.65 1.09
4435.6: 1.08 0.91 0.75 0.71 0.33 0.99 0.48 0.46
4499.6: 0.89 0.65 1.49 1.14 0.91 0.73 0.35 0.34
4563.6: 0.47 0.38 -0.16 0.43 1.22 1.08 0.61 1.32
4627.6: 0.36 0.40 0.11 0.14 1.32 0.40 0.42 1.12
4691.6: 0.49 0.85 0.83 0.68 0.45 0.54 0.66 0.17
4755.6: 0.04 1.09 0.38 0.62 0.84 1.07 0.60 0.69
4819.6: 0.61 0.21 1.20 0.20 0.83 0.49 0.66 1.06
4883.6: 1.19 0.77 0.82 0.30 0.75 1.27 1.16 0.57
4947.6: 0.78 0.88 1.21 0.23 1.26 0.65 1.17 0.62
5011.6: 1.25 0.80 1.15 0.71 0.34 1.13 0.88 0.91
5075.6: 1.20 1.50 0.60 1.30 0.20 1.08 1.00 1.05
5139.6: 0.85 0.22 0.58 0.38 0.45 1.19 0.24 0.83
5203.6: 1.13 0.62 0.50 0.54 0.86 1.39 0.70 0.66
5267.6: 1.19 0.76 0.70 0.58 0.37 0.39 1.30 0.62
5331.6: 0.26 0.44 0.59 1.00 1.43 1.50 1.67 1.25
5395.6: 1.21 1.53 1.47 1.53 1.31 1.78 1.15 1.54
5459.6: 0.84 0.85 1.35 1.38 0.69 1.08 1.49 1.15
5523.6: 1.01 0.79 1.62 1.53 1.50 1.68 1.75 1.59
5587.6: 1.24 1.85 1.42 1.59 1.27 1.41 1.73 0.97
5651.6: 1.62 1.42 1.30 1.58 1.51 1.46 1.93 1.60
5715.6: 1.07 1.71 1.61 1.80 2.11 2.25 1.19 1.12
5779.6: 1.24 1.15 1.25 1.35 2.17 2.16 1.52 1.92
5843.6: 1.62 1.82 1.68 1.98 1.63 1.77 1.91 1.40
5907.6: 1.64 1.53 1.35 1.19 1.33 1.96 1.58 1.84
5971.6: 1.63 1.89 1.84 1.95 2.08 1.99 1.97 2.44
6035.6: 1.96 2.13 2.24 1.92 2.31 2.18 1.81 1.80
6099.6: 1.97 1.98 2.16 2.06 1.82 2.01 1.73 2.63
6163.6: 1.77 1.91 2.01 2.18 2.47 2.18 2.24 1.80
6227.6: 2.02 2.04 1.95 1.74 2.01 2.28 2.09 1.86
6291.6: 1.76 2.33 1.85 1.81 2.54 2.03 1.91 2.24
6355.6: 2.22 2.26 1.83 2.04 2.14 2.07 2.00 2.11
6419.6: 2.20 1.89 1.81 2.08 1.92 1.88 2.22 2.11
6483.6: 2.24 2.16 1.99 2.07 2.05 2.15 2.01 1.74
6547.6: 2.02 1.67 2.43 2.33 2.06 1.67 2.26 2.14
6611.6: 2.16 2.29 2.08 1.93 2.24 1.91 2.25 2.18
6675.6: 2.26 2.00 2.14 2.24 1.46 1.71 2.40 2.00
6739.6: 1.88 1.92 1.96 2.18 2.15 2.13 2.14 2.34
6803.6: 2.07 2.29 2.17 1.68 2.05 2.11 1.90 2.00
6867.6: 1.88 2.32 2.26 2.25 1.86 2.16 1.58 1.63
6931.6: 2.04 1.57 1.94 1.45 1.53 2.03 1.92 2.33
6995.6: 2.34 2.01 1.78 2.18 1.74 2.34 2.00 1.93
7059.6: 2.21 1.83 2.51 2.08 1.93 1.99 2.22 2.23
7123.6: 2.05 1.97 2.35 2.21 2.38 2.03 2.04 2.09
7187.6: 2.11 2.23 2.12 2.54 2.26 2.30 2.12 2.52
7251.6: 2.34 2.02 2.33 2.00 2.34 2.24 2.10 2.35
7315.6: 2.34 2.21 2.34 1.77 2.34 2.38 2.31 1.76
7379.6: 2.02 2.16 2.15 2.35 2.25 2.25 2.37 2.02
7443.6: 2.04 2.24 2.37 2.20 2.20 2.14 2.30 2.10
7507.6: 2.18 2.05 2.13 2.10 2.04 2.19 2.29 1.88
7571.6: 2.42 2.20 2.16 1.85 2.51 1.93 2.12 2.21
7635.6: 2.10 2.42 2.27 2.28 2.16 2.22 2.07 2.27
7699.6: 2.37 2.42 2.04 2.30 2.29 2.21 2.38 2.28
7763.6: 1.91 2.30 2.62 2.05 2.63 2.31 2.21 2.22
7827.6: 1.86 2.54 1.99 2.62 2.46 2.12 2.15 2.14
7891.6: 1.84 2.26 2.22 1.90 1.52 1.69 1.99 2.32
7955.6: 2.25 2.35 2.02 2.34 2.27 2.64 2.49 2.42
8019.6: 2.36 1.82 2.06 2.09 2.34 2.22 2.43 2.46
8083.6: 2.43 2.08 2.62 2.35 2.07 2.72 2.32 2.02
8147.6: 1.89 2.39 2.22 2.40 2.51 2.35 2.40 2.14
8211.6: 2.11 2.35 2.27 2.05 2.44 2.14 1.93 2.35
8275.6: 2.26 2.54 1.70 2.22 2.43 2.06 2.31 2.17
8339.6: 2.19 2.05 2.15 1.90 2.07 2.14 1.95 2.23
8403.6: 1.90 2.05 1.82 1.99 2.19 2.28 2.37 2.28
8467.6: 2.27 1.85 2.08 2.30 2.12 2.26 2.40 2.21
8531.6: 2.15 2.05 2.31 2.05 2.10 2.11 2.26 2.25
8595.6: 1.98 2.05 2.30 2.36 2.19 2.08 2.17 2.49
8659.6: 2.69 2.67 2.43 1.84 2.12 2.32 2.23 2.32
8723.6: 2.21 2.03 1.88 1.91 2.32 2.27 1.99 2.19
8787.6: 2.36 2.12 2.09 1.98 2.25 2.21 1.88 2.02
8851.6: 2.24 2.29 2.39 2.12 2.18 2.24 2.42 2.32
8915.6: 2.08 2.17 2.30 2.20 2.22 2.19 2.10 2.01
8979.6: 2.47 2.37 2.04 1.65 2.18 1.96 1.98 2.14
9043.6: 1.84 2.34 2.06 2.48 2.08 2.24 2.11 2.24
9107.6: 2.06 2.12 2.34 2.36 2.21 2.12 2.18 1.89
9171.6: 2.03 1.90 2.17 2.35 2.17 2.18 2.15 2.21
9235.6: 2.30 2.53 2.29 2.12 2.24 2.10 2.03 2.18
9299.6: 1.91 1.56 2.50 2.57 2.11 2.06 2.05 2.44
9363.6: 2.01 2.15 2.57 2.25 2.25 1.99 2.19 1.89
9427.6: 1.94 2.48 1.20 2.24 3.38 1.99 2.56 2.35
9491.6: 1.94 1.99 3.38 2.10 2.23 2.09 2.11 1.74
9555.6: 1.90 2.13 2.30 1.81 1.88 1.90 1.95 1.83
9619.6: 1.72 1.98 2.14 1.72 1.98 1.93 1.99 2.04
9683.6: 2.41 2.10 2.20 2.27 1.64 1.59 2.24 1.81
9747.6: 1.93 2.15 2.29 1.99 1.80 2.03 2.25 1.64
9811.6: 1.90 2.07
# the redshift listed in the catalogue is 0.35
